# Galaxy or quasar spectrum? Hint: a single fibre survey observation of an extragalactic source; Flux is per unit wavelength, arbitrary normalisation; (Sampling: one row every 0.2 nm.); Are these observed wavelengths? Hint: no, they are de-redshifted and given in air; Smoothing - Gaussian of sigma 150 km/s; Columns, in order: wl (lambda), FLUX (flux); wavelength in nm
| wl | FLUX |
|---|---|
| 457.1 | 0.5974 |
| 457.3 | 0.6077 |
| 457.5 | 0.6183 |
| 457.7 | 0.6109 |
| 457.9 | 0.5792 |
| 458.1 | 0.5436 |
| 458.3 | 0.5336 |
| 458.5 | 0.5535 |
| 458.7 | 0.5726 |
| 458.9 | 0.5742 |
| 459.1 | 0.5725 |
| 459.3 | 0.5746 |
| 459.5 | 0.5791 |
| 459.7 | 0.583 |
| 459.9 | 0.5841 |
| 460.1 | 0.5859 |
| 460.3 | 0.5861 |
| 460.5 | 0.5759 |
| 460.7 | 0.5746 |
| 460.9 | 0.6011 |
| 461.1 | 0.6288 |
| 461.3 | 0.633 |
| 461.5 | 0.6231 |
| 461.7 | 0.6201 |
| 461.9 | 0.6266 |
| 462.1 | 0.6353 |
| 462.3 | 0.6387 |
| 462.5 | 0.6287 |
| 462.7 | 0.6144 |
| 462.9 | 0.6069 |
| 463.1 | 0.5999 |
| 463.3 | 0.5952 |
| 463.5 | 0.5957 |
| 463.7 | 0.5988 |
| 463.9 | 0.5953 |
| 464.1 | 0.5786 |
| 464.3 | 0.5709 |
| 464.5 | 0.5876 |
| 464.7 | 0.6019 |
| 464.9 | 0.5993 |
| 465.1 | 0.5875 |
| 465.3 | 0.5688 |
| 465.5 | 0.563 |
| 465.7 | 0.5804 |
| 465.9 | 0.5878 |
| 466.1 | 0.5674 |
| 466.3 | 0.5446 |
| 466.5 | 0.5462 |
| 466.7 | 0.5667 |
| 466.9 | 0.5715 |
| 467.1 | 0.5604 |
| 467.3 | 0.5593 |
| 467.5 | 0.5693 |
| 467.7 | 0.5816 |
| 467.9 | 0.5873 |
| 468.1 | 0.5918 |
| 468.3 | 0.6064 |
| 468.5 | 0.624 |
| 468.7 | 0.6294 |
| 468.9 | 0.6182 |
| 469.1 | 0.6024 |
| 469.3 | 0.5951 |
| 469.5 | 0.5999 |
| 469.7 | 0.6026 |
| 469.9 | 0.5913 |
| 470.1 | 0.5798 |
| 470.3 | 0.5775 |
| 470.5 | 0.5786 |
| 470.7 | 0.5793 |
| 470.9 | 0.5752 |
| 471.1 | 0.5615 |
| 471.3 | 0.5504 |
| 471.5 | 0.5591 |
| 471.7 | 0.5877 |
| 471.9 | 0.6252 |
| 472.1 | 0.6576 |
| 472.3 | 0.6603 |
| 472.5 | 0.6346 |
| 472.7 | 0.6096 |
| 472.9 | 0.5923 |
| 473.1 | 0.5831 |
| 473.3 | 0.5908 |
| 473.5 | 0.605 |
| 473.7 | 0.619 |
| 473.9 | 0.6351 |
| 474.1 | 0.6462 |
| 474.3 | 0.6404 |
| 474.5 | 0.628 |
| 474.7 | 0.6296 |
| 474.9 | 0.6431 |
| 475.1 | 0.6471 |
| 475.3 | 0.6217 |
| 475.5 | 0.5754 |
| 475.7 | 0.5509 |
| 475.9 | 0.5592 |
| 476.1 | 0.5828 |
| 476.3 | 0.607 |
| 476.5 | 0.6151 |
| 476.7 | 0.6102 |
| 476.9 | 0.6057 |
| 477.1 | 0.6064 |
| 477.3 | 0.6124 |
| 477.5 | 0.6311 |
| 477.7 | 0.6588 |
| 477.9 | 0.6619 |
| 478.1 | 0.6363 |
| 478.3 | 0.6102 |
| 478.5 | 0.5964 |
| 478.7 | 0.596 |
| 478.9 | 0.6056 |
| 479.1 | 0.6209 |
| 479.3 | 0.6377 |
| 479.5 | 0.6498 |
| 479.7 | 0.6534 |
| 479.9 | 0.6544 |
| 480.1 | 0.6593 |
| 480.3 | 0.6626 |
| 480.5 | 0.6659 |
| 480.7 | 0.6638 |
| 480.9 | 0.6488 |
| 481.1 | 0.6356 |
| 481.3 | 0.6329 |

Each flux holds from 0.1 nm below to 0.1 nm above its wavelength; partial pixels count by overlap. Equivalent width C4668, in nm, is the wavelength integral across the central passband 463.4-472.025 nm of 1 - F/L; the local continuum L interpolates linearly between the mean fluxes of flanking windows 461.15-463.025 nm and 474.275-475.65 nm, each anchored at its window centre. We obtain 0.55 nm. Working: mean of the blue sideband 0.625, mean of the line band 0.584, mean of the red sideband 0.623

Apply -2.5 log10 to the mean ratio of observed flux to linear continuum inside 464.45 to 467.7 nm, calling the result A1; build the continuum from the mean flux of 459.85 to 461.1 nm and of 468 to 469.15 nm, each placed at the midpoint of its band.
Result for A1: 0.06 mag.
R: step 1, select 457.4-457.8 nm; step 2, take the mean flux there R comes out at 0.615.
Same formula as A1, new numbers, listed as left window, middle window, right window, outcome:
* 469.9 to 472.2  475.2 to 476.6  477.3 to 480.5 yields 0.05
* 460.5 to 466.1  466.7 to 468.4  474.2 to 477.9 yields 0.05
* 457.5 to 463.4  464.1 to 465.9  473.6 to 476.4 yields 0.03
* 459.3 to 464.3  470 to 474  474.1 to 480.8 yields 0.03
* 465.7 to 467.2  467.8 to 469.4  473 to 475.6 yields -0.05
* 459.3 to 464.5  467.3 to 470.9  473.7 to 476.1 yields 0.03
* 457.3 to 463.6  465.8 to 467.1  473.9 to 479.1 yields 0.07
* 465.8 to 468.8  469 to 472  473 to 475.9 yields 0.02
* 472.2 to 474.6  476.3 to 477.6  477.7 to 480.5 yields 0.03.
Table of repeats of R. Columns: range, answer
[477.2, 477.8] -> 0.634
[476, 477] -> 0.604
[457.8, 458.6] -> 0.552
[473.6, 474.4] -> 0.635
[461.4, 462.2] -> 0.626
